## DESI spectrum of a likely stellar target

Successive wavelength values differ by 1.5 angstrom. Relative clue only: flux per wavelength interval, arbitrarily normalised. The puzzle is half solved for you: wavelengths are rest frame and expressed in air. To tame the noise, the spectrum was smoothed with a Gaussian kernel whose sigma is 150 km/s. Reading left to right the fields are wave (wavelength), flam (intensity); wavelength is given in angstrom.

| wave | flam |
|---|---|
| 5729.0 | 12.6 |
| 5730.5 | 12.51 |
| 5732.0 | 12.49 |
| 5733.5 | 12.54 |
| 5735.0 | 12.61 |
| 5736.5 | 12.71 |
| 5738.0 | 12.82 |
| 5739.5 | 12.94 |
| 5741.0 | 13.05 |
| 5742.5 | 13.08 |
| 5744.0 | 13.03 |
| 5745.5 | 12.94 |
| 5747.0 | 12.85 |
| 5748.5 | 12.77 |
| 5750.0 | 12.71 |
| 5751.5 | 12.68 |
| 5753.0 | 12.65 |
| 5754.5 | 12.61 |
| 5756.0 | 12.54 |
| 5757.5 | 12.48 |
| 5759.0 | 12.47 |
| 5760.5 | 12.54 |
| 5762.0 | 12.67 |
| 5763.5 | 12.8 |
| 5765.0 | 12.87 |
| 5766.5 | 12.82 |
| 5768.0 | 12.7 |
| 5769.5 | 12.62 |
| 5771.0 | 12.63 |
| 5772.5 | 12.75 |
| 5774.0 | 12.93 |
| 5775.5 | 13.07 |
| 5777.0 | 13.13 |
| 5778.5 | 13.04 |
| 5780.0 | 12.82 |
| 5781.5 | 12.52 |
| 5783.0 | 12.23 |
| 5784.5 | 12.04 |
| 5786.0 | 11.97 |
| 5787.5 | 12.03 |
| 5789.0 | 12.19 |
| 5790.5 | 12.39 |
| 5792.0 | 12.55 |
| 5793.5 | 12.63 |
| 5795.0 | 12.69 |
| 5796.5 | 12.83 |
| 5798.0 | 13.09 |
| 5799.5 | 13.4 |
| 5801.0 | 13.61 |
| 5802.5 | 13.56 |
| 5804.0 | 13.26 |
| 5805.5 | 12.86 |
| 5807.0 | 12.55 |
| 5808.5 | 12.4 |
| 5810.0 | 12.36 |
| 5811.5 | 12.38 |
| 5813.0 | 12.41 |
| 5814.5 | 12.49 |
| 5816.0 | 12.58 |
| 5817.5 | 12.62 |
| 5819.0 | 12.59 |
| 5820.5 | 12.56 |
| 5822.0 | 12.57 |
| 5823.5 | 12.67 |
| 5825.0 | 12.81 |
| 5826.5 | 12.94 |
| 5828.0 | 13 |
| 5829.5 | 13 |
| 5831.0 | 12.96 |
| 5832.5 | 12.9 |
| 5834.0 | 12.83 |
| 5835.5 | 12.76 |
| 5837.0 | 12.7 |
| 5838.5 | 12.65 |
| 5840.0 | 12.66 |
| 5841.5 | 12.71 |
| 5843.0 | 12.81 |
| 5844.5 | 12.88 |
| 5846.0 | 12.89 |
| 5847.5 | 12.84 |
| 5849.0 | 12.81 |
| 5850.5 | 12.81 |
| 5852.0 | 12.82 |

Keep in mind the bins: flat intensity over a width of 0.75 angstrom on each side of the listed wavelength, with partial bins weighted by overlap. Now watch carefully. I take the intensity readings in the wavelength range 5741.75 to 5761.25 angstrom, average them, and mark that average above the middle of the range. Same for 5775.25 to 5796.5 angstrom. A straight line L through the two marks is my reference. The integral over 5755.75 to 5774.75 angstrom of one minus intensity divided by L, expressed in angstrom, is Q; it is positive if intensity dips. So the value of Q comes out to -0.1 angstrom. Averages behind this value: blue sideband 12.7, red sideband 12.5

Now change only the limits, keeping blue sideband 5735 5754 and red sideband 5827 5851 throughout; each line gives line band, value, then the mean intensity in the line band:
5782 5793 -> 0.5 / 12.2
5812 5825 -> 0.3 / 12.6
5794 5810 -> -0.2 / 13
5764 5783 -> 0.1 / 12.8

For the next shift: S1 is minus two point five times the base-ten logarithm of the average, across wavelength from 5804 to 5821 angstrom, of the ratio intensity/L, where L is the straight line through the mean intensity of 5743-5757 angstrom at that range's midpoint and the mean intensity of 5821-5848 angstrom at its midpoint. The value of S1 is 0.02 mag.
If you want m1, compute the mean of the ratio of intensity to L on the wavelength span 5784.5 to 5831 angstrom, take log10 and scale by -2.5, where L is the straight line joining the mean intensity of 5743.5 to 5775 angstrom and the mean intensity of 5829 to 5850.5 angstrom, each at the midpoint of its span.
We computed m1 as 0.01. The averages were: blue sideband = 12.7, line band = 12.7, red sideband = 12.8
